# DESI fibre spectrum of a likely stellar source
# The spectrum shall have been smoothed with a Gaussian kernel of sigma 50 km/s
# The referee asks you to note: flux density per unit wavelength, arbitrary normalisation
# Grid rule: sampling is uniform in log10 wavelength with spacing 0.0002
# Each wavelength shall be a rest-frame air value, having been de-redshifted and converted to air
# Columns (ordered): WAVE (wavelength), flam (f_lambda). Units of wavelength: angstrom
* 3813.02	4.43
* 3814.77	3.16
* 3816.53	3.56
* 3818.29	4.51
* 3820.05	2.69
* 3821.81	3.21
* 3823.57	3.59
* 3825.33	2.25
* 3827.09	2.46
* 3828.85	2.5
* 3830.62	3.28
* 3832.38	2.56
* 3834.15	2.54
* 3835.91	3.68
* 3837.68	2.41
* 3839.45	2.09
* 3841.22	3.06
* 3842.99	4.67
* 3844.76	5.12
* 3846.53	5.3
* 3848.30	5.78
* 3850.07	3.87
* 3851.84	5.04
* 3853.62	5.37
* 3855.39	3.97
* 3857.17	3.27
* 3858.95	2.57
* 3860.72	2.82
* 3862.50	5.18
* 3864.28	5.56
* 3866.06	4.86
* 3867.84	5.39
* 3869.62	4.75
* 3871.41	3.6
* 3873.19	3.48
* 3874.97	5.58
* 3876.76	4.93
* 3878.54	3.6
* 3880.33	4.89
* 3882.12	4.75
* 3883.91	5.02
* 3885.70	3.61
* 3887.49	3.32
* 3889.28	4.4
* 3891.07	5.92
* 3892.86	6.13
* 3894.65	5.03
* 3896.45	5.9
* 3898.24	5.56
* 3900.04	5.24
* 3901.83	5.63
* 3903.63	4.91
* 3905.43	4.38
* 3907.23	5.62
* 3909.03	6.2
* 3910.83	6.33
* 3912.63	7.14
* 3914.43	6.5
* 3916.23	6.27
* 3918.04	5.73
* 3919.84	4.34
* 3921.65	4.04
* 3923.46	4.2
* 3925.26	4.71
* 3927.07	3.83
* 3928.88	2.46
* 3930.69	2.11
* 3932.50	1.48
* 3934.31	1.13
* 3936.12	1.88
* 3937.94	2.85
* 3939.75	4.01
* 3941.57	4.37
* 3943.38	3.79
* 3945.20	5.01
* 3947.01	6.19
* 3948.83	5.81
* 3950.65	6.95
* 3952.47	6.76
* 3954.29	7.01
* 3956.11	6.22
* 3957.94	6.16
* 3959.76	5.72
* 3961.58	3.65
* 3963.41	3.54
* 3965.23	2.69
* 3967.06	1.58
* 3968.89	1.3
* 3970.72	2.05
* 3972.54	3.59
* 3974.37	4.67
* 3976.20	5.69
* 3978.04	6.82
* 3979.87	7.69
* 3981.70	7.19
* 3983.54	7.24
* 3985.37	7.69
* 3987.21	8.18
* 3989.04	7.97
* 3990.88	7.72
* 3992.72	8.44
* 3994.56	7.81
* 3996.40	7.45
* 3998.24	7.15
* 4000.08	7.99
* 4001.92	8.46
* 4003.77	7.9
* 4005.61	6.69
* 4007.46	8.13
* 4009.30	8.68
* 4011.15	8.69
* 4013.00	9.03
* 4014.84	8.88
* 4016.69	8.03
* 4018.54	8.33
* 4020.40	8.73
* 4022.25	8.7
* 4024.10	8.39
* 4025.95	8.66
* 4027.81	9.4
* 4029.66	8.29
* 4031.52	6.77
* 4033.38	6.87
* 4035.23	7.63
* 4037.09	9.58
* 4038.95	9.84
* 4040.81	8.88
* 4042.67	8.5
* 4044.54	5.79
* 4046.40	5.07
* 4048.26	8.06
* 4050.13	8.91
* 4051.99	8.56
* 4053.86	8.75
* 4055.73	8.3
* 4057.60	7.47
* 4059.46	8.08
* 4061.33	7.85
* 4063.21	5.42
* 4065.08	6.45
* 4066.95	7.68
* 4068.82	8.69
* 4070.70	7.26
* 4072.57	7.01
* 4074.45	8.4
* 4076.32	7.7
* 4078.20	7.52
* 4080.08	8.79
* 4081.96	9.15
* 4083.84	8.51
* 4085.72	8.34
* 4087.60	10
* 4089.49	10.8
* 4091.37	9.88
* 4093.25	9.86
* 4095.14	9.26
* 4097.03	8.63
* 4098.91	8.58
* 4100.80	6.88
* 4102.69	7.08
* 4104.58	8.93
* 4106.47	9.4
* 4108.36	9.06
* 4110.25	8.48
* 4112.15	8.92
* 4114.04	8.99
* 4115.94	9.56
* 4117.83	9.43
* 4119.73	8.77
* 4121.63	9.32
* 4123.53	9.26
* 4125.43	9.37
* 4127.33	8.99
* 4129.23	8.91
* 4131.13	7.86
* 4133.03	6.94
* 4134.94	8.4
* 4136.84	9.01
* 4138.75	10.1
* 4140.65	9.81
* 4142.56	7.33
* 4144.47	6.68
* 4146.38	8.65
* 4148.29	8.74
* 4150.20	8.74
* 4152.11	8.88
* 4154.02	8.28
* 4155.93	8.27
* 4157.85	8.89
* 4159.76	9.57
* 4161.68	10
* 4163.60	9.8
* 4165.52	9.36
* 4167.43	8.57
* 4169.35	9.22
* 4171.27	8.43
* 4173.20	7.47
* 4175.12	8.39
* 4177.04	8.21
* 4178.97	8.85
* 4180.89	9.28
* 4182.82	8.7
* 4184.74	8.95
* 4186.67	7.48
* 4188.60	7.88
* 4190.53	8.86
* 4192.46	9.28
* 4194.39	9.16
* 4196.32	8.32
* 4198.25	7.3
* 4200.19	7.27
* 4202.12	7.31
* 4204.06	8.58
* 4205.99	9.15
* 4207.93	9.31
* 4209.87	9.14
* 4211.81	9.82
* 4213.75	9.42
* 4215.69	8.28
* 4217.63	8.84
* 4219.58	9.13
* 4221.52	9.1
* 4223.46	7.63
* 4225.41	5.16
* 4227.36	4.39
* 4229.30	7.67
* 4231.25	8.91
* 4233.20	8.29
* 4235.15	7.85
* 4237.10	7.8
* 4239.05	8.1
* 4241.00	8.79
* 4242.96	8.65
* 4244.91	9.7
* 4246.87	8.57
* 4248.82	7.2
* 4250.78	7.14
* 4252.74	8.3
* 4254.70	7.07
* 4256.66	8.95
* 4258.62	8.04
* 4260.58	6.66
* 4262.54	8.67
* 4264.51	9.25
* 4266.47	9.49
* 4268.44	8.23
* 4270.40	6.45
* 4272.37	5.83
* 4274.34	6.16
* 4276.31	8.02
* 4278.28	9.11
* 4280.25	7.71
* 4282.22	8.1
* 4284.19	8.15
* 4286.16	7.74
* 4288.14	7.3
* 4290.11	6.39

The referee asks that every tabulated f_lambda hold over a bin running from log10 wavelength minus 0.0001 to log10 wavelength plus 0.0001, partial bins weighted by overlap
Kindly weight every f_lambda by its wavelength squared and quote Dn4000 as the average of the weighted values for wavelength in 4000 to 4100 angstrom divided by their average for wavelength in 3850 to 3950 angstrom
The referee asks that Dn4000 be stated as 2.0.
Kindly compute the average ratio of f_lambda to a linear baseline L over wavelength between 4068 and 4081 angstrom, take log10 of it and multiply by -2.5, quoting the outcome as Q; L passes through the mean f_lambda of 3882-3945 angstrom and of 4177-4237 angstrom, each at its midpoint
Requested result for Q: -0.195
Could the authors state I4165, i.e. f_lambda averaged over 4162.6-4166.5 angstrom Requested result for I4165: 9.59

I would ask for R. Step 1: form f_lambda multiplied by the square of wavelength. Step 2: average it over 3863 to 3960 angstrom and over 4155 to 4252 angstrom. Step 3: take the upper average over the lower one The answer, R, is 2.01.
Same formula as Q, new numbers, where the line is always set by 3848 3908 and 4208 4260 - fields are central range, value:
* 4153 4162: -0.202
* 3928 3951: 0.418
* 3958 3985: 0.207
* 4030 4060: -0.249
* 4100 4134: -0.231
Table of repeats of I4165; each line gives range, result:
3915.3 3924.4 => 4.92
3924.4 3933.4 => 2.91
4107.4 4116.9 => 9.01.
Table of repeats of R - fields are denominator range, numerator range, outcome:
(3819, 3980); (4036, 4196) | 2.18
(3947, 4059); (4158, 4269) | 1.30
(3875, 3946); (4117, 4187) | 2.17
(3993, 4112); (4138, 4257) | 1.10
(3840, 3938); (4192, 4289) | 2.12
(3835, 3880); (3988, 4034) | 2.07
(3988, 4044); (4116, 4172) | 1.14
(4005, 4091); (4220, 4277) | 1.05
